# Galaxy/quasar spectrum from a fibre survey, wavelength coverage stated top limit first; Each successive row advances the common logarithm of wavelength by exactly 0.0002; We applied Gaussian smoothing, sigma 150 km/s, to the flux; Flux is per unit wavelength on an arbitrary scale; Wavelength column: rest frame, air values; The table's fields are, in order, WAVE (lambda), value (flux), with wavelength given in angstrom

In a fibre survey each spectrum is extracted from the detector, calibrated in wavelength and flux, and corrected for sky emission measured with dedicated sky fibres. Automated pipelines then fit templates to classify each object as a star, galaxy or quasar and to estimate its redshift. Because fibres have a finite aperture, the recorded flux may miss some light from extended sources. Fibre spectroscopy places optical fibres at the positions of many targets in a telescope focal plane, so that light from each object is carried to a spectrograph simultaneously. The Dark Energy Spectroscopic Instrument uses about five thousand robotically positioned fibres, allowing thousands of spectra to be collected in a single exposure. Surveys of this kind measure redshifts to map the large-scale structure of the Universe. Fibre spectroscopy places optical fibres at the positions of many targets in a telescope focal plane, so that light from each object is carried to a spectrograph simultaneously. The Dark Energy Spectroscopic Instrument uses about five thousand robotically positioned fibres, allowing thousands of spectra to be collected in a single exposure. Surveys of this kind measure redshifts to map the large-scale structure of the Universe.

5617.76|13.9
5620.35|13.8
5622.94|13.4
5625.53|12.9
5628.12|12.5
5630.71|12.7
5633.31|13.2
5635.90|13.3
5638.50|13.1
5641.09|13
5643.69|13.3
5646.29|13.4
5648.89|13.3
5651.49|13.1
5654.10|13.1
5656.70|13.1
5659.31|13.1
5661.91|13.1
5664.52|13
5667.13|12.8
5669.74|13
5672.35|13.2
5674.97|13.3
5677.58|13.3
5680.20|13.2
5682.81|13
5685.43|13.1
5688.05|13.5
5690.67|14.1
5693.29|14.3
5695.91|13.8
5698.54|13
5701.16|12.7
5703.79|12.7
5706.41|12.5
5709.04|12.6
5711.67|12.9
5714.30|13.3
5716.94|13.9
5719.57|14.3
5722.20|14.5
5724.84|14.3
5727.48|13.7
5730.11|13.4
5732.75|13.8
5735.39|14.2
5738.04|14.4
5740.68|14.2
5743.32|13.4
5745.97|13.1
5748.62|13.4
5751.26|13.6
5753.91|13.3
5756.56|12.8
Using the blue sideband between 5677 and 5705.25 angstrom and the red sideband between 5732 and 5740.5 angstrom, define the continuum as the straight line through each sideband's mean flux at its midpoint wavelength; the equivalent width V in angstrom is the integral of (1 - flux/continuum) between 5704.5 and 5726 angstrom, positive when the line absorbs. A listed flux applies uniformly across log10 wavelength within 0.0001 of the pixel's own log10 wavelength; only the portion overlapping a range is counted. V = 0.4 angstrom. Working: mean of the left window 13.3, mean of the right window 14.2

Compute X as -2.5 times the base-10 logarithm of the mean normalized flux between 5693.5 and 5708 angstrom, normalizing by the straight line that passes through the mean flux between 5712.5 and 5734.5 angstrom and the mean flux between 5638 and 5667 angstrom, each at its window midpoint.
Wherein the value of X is 0.05 mag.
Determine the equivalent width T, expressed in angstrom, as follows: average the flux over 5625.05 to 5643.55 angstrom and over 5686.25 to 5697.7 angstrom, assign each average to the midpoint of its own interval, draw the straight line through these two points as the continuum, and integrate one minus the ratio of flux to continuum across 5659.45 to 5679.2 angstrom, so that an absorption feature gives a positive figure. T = 0.6 angstrom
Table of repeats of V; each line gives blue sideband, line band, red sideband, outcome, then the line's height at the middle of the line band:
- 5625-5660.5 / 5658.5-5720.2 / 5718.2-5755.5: 1.0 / 13.4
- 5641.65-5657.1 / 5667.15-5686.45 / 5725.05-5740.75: 0.5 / 13.5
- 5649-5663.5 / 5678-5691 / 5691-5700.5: 0.2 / 13.5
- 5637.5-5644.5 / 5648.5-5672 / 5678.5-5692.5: 0.3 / 13.3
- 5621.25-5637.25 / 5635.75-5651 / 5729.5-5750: -0.1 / 13.1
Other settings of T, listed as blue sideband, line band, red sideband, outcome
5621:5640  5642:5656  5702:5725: -0.1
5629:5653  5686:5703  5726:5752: -0.1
